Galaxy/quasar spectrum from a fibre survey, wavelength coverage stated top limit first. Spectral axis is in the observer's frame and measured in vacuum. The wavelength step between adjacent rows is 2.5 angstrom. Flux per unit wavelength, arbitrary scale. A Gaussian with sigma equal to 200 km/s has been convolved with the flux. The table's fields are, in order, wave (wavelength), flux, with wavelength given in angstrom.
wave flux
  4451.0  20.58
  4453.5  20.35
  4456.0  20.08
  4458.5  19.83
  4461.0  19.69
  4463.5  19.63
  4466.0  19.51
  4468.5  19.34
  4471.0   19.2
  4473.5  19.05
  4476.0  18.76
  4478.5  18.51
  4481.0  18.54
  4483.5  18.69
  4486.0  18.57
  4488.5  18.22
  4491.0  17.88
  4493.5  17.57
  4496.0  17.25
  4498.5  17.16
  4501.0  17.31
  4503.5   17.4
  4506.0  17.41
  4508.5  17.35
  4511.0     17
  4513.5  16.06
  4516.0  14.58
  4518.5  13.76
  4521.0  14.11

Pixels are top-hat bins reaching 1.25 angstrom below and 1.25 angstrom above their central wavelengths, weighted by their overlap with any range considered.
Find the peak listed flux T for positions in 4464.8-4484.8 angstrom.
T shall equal 19.51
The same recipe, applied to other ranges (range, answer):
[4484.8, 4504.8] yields 18.57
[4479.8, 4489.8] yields 18.69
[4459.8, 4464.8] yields 19.69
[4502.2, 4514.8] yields 17.41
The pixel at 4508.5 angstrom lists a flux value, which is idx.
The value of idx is 17.35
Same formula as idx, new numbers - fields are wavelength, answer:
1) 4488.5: 18.22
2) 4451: 20.58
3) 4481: 18.54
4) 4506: 17.41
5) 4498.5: 17.16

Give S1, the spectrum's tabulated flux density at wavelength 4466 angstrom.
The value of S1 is 19.51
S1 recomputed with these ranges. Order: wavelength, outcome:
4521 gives 14.11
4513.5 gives 16.06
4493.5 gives 17.57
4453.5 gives 20.35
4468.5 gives 19.34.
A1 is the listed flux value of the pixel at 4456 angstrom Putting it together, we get 20.08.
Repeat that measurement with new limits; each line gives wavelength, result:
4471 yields 19.2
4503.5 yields 17.4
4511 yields 17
